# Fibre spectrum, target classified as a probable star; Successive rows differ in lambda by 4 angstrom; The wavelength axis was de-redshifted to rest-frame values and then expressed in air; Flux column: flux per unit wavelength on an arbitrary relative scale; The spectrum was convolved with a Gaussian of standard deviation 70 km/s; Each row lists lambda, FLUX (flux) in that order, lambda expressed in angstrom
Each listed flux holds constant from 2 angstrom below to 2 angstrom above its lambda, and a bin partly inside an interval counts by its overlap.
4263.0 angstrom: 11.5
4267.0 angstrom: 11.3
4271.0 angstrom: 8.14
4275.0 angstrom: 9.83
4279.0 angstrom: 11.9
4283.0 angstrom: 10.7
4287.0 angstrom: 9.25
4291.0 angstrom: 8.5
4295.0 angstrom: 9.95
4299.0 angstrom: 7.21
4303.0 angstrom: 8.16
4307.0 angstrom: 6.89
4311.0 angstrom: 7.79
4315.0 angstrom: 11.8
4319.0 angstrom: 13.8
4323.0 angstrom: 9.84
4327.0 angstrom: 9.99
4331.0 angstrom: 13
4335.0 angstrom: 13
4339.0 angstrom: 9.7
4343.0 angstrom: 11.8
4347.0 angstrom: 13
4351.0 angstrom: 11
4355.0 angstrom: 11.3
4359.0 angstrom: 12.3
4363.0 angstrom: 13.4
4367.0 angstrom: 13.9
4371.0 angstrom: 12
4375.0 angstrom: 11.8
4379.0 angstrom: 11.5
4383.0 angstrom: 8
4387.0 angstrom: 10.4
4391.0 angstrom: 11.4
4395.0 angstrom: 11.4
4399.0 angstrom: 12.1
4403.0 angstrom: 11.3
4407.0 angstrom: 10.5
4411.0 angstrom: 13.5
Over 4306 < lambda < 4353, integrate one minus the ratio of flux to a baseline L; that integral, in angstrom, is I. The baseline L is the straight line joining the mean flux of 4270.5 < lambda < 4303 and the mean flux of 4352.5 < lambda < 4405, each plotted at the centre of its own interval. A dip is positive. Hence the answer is -2.74 angstrom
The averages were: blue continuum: 9.42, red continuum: 11.6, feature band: 11.1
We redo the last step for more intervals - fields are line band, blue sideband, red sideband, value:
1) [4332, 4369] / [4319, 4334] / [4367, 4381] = -1.27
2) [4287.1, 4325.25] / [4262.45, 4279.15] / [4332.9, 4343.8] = 5.61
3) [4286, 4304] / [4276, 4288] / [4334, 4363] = 3.77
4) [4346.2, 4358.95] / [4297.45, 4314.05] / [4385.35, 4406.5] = -2.84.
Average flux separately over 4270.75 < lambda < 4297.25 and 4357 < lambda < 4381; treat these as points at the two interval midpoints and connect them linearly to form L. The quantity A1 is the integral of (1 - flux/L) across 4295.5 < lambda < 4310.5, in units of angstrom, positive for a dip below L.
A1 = 3.90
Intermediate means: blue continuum 9.84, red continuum 12.5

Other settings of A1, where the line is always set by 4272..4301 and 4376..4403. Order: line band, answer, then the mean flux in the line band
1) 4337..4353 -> -1.65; 11.4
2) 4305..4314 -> 1.85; 7.84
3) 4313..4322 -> -2.26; 12.5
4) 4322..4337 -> -2.14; 11.6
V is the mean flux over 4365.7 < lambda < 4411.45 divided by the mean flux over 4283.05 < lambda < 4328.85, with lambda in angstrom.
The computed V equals 1.21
